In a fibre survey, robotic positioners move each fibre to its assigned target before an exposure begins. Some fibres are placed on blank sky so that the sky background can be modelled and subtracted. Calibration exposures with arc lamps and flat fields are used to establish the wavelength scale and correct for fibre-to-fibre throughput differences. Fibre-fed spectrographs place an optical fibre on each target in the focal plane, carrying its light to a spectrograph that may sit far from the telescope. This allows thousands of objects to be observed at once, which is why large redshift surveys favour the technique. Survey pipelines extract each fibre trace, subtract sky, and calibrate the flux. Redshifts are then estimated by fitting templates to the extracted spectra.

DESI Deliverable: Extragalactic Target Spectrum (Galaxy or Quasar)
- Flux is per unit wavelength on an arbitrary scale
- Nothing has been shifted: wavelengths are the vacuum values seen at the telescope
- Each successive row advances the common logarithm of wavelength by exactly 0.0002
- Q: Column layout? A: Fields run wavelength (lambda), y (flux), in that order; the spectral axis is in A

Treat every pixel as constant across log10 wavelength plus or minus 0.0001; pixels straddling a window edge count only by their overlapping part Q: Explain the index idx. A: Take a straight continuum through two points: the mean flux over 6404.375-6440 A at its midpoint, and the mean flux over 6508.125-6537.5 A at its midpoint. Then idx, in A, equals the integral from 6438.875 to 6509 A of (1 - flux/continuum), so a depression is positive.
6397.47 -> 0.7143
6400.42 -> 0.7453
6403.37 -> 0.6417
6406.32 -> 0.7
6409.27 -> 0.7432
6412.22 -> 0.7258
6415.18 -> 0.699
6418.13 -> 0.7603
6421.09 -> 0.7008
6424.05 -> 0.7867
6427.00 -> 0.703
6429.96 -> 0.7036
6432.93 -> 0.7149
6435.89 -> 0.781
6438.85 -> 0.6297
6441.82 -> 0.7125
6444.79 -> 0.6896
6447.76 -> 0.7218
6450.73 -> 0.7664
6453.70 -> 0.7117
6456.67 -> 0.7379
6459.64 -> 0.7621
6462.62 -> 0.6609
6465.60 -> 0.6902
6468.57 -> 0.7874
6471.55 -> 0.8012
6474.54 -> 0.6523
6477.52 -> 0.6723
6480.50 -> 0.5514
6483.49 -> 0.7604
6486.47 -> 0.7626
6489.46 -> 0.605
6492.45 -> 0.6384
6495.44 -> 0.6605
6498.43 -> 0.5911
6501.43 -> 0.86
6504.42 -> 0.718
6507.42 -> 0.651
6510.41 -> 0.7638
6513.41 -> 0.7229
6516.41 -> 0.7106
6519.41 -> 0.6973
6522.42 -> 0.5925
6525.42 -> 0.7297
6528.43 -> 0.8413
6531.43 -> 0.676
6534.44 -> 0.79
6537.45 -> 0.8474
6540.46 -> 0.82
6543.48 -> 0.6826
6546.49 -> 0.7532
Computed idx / 2.3 A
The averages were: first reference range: 0.721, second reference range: 0.73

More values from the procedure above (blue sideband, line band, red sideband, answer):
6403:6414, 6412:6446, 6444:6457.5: 0.01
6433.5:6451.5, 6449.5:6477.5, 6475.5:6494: -1.49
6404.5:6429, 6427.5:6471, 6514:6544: 0.55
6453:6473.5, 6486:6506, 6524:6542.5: 1.84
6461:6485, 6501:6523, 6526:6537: 1.03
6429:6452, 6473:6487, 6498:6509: 0.81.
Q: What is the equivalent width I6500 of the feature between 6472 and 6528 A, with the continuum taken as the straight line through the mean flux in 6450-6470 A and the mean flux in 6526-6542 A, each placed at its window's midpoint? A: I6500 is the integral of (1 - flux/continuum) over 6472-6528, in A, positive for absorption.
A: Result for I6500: 5.3 A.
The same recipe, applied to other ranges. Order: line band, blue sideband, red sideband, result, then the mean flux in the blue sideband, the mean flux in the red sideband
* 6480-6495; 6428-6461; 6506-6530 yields 0.96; 0.721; 0.714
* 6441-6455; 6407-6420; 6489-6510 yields -0.20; 0.729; 0.683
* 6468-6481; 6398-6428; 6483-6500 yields -0.38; 0.721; 0.665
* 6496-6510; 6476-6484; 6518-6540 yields -0.27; 0.649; 0.743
